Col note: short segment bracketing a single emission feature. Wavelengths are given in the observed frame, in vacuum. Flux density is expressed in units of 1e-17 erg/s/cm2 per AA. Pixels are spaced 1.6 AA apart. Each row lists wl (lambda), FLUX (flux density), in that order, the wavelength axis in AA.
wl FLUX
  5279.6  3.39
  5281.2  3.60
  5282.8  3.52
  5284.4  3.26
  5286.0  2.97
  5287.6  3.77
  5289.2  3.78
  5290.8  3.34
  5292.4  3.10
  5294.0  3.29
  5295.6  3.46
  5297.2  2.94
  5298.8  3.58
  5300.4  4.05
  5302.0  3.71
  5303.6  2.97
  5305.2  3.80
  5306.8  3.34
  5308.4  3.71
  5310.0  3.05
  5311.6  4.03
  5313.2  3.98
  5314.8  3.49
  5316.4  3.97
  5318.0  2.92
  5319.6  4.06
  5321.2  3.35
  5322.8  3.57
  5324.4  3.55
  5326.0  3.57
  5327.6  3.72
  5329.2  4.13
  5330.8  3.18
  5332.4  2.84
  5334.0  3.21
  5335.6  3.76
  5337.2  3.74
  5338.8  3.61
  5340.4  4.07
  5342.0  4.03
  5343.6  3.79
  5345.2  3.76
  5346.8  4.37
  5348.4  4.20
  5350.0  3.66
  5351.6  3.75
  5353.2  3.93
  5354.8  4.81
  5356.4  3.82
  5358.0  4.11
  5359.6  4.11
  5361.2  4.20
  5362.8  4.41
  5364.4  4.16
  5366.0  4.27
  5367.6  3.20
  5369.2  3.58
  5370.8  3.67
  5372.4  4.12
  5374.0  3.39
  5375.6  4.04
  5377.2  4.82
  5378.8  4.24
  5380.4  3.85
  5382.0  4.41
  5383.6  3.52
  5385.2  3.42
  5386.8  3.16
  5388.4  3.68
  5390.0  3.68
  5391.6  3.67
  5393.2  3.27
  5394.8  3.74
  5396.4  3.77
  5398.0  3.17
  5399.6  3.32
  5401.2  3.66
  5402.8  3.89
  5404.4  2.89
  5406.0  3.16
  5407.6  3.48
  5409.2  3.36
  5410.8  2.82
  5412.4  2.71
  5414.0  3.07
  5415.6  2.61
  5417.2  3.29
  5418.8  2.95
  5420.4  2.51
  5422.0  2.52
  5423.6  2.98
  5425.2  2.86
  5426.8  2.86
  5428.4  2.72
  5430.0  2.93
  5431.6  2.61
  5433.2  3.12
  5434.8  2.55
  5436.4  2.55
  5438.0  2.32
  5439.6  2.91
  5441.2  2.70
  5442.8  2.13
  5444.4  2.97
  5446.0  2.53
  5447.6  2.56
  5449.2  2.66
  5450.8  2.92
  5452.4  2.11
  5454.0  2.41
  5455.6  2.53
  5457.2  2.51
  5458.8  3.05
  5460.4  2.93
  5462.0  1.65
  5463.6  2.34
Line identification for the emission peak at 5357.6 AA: Mg II 2798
